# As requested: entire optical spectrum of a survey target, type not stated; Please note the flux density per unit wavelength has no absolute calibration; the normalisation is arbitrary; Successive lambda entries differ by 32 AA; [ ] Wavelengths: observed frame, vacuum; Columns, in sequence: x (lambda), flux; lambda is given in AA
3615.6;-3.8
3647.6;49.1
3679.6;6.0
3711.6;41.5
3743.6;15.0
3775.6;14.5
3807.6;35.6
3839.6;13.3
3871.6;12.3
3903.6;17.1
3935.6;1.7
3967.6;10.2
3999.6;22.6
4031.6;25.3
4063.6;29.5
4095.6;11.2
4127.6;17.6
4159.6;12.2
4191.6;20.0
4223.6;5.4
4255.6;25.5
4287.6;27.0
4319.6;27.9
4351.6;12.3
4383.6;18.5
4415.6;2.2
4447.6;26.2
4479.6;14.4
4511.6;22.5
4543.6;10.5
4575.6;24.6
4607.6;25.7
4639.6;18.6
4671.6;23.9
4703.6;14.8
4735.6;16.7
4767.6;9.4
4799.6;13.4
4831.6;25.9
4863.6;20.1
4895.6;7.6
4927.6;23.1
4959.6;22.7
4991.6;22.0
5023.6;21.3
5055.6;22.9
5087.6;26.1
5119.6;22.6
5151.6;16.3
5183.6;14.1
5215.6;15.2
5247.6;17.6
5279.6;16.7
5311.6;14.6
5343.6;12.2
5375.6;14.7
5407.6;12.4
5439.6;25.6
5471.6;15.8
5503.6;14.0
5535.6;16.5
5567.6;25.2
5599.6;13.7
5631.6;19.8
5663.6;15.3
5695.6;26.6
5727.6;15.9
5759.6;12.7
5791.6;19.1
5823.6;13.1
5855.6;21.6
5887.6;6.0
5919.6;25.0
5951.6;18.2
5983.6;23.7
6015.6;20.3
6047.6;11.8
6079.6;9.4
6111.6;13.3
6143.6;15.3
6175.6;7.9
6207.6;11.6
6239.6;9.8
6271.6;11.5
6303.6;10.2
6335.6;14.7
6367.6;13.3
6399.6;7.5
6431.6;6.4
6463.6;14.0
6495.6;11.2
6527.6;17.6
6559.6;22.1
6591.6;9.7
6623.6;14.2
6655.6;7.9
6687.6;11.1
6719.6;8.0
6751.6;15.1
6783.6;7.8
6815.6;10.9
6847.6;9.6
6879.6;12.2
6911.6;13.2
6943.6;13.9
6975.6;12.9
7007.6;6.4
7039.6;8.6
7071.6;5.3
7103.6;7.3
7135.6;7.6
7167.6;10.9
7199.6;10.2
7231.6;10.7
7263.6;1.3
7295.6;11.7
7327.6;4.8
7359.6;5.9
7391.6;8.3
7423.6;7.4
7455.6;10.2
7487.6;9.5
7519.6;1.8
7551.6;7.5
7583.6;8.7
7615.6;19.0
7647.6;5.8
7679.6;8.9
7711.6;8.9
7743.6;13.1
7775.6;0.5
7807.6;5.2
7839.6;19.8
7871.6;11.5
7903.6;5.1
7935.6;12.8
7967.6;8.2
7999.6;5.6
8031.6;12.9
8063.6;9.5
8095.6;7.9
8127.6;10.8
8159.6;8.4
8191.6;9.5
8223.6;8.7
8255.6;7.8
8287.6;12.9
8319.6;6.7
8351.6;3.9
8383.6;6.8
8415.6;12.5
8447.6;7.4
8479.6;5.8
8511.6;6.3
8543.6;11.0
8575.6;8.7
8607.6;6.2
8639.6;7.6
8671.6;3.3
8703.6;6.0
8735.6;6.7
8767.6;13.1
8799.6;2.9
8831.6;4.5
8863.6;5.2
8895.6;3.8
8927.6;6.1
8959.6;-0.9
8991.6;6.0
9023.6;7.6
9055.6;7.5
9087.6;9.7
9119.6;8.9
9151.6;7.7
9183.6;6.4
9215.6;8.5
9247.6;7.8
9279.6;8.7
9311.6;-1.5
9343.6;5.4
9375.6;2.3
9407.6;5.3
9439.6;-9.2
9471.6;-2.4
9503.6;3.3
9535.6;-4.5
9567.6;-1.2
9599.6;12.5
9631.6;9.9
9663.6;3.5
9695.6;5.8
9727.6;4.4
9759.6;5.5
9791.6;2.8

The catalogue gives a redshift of 0.196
